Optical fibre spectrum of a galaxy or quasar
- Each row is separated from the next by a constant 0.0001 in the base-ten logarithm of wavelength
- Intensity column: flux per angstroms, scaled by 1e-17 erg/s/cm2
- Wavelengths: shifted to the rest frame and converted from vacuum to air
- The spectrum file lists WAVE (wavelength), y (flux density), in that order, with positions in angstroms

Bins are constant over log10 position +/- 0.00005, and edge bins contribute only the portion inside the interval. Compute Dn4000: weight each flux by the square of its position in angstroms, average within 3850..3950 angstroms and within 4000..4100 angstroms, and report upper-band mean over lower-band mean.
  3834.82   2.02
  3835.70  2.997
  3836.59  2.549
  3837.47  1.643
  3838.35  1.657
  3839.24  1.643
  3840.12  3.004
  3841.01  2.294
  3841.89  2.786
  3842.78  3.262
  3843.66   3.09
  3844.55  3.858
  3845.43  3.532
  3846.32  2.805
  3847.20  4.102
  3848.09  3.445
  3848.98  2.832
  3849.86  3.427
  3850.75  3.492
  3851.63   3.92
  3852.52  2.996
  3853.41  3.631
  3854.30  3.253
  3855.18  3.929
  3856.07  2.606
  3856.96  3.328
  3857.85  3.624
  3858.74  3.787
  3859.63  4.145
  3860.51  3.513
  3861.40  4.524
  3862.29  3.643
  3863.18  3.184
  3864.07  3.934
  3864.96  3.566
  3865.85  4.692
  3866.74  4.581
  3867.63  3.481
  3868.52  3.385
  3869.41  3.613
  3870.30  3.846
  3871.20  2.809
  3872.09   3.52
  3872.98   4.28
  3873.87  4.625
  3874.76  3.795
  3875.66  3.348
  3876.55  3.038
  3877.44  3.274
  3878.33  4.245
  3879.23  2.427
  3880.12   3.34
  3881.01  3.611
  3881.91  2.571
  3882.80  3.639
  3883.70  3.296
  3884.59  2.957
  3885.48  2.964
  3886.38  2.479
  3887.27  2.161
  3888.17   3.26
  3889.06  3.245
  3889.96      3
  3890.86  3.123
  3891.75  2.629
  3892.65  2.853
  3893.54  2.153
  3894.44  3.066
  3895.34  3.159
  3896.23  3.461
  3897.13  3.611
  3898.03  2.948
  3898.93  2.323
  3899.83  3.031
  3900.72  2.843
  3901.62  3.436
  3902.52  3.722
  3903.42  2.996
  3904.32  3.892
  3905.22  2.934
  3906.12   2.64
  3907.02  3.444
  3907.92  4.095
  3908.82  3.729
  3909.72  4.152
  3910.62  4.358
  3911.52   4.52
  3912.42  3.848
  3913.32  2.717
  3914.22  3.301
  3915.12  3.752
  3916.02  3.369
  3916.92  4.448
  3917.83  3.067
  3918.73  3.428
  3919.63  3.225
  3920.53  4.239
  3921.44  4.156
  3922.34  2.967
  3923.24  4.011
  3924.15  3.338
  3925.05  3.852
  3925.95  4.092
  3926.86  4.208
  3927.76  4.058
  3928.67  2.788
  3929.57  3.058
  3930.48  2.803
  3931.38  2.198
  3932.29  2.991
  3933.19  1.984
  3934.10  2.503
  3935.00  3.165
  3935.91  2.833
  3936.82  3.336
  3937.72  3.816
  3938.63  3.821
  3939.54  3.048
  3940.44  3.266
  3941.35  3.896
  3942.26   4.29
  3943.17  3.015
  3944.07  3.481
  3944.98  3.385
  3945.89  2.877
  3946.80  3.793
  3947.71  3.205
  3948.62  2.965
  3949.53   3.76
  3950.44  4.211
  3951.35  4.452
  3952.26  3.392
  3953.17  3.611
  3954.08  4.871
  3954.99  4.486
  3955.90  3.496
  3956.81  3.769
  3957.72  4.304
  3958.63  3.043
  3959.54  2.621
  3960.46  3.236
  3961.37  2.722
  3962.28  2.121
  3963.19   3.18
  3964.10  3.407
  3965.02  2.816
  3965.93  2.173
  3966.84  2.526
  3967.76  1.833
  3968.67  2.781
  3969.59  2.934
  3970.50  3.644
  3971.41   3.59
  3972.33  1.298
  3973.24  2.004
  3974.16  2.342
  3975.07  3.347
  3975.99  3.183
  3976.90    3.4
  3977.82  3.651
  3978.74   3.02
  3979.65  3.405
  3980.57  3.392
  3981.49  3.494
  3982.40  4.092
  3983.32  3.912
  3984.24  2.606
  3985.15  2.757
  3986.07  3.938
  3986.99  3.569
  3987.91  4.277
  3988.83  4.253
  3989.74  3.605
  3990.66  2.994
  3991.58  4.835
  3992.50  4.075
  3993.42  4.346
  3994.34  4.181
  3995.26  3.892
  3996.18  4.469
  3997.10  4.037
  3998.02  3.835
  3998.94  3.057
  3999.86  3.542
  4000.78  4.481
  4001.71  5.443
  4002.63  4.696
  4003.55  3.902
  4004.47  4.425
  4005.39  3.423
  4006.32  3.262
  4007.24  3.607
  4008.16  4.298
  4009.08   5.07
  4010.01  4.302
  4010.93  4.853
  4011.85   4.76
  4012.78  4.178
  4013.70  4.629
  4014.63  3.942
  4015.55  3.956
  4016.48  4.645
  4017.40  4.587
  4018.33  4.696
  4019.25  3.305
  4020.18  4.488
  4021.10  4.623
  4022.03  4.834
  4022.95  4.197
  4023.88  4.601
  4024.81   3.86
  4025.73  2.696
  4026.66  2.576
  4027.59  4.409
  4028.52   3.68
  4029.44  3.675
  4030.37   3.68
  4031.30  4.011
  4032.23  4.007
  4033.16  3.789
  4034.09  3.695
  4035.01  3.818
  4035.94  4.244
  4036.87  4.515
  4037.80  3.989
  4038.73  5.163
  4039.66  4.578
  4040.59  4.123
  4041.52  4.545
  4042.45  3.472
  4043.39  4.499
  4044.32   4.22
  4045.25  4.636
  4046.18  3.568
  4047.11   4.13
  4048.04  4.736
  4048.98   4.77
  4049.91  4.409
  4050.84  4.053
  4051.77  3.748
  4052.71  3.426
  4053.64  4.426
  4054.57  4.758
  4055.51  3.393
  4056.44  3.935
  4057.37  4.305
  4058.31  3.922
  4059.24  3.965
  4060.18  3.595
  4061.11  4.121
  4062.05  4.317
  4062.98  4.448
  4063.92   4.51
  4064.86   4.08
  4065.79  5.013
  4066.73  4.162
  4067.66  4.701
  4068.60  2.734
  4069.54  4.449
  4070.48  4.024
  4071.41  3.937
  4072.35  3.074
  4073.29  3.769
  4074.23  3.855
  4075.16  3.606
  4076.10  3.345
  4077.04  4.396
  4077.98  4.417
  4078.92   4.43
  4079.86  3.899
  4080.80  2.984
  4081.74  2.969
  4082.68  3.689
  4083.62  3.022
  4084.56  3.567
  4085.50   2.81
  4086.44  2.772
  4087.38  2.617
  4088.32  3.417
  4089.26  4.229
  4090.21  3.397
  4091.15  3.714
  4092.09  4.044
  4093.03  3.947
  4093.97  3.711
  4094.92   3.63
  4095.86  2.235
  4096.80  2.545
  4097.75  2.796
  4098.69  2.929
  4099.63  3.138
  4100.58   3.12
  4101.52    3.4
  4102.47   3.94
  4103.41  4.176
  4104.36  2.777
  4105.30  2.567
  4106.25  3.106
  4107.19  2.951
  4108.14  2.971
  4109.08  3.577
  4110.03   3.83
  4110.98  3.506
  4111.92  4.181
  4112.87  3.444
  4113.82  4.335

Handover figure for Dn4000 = 1.3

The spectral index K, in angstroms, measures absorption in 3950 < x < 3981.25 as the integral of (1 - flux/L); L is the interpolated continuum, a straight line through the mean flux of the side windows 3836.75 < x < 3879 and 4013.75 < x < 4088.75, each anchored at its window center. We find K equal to 4.54 angstroms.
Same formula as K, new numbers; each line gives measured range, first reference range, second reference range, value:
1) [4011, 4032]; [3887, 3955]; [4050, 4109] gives -3.3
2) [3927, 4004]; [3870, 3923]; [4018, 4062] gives 5.9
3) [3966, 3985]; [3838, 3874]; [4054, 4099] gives 3.1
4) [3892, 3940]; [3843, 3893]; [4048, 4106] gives 2.0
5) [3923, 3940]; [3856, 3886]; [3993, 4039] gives 2.5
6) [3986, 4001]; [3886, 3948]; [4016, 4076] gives -0.7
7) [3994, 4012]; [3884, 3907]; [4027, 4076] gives -2.0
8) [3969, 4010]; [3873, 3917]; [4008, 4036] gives 2.6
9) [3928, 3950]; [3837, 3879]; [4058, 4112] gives 1.9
